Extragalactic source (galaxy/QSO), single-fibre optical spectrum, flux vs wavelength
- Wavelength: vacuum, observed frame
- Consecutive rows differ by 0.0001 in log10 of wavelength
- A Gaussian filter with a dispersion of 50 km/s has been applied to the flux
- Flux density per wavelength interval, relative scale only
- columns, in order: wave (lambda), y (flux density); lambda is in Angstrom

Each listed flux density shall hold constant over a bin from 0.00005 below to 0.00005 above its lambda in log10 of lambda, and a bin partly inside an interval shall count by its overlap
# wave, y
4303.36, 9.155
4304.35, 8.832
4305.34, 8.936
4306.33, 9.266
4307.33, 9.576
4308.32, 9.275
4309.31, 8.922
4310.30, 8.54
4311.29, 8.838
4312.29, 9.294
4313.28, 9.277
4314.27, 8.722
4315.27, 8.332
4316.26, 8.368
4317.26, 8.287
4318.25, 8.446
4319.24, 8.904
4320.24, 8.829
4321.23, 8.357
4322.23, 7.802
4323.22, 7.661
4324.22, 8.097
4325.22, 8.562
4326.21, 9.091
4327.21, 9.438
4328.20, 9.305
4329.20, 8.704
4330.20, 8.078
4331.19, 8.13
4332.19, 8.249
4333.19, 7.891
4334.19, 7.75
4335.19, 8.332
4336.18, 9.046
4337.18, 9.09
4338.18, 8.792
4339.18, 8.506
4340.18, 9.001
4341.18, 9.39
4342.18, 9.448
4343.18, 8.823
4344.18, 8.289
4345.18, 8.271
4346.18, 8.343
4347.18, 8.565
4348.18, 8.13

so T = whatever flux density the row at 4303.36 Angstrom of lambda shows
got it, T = 9.155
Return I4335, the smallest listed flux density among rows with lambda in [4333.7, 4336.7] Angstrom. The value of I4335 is 7.75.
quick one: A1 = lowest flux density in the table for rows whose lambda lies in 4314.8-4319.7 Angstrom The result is 8.287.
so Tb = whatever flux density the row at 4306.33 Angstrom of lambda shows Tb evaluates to 9.266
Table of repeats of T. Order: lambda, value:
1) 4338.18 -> 8.792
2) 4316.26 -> 8.368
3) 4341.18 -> 9.39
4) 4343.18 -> 8.823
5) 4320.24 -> 8.829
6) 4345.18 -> 8.271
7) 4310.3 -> 8.54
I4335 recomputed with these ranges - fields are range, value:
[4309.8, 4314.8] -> 8.54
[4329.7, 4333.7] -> 7.891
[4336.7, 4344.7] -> 8.289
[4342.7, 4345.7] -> 8.271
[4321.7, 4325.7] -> 7.661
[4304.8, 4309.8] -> 8.922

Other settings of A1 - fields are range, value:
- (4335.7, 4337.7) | 9.046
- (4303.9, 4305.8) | 8.832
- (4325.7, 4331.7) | 8.078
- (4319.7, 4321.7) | 8.357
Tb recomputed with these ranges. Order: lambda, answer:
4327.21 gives 9.438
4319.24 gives 8.904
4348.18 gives 8.13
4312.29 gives 9.294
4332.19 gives 8.249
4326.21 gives 9.091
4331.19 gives 8.13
